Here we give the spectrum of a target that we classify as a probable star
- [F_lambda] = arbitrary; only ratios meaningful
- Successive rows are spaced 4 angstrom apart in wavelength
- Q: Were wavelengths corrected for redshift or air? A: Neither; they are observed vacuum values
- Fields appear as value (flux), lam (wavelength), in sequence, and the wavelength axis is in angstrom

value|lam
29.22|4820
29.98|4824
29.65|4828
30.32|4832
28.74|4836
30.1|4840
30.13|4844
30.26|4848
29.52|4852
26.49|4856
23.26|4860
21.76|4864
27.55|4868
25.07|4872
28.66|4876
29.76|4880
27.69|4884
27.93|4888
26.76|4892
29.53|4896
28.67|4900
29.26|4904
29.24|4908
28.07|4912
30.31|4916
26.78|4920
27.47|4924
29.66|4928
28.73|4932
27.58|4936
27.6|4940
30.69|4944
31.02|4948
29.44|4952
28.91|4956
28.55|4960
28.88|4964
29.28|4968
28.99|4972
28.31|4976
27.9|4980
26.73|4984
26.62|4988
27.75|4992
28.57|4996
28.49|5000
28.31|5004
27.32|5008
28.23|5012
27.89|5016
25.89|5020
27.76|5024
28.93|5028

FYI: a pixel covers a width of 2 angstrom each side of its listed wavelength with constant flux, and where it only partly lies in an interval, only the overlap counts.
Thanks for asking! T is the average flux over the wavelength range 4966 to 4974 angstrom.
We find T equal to 29.1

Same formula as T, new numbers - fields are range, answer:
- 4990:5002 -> 28.3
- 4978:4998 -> 27.5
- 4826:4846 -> 29.8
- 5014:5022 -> 26.9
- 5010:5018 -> 28.1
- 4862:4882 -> 26.6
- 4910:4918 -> 29.2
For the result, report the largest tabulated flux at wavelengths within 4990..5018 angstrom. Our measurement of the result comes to 28.57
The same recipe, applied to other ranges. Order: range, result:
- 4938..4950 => 31.02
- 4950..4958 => 29.44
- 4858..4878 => 28.66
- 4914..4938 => 30.31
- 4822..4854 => 30.32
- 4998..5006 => 28.49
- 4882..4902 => 29.53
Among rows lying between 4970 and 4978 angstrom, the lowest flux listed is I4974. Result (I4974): 28.31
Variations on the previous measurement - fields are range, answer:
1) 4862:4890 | 21.76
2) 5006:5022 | 25.89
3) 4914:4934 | 26.78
